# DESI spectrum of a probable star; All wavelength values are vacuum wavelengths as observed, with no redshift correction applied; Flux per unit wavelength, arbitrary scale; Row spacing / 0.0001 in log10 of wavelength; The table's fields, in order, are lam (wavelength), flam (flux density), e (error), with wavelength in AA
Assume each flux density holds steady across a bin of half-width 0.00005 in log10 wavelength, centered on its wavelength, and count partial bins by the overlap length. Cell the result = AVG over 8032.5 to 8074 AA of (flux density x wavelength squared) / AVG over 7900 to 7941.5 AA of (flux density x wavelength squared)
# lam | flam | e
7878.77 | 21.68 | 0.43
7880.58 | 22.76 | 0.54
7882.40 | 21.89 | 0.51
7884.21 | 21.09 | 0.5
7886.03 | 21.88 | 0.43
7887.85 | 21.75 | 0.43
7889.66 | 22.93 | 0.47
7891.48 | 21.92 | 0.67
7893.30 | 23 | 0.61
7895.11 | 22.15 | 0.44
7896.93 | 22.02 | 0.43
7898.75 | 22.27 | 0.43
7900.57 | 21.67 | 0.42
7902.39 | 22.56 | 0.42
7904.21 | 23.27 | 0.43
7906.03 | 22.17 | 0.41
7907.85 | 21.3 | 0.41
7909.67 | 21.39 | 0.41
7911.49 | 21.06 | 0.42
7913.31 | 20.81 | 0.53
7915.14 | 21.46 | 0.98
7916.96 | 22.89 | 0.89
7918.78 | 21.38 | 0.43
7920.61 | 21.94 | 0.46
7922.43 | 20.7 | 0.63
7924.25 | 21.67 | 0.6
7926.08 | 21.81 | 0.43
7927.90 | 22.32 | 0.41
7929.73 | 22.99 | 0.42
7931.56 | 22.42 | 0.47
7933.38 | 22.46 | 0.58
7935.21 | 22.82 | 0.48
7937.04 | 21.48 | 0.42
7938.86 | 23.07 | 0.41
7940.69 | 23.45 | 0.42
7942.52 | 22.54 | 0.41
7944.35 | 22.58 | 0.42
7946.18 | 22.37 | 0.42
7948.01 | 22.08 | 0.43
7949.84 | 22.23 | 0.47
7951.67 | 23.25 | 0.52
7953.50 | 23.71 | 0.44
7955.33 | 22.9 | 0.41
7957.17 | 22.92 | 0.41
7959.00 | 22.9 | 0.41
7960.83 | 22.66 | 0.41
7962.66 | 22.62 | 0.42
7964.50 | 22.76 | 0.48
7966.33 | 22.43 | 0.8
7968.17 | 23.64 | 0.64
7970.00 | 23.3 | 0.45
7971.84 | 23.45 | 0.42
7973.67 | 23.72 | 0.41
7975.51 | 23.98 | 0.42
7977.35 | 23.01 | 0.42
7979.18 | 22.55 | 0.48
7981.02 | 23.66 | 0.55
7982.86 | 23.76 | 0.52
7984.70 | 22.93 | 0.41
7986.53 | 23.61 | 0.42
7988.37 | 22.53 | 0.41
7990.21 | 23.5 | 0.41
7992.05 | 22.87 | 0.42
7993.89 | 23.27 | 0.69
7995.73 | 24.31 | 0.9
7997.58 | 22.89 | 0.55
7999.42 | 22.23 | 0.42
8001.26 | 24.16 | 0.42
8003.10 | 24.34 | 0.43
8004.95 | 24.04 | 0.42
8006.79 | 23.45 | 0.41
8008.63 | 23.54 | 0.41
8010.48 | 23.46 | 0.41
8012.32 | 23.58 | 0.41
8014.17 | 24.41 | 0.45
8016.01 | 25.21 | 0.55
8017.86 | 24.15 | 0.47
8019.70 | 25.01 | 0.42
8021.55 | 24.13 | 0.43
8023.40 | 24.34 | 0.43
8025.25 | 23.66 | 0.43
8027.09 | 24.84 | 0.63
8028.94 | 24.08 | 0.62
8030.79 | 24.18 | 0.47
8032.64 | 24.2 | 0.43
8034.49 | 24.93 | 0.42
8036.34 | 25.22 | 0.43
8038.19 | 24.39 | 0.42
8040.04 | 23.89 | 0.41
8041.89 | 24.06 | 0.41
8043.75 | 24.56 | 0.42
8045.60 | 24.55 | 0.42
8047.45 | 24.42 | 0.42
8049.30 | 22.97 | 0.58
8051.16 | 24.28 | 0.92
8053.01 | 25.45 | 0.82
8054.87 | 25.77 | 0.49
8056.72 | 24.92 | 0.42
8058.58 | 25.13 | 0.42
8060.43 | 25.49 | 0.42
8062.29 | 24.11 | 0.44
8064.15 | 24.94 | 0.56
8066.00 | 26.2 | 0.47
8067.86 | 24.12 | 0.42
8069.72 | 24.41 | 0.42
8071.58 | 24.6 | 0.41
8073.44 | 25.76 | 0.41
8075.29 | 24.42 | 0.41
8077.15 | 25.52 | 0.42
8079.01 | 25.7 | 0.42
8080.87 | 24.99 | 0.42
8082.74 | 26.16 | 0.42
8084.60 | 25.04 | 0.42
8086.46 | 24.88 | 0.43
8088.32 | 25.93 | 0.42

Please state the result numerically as 1.16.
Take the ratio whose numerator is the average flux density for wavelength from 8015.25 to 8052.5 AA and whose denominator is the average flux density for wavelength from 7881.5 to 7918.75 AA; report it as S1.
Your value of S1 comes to 1.1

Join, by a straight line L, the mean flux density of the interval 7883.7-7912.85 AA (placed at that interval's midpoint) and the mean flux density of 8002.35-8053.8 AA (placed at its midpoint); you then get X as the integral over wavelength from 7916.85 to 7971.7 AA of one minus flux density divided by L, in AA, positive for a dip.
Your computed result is 0.6 AA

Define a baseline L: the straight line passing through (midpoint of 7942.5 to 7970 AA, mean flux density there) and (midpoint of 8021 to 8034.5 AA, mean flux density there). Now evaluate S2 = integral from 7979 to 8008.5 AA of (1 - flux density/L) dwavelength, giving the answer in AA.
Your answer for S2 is 0.2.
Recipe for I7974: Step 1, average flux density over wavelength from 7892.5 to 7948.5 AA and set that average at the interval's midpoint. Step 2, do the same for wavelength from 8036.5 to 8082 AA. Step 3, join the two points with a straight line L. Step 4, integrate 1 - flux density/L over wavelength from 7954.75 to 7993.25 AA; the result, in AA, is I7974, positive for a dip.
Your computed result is 0.0 AA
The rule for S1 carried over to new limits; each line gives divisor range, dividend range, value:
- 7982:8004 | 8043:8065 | 1.06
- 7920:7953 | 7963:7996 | 1.04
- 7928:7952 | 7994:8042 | 1.07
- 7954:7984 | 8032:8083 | 1.07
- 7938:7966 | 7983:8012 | 1.03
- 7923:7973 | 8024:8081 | 1.09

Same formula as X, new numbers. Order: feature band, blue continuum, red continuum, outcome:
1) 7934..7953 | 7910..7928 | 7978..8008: -0.38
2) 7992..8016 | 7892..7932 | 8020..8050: 0.04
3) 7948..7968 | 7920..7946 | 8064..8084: -0.01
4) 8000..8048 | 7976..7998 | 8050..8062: -0.04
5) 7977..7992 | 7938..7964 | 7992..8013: 0.06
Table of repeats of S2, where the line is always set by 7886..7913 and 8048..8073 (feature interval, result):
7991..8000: 0.2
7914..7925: 0.4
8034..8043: 0.0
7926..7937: 0.1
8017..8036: -0.1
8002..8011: 0.0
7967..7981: 0.0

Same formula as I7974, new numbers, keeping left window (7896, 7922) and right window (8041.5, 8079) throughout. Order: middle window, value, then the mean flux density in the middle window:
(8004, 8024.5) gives -0.2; 24.1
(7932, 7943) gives -0.1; 22.6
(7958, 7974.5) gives -0.1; 23.1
